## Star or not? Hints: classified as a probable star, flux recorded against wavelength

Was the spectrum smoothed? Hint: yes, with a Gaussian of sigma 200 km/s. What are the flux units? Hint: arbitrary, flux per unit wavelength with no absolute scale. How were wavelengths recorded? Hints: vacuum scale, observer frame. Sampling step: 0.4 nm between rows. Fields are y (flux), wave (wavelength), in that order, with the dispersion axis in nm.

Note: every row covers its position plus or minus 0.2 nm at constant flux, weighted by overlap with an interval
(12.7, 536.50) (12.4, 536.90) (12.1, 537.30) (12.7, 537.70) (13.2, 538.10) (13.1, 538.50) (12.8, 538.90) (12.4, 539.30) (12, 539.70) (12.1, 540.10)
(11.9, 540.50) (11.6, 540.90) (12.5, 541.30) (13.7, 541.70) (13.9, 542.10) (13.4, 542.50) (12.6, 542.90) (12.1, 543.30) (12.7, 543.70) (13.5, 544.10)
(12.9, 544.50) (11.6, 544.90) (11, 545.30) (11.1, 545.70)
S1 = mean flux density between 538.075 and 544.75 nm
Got 12.7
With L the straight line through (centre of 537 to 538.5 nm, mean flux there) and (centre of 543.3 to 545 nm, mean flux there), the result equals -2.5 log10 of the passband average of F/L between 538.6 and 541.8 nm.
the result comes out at 0.03 mag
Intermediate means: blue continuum 12.7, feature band 12.4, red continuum 12.7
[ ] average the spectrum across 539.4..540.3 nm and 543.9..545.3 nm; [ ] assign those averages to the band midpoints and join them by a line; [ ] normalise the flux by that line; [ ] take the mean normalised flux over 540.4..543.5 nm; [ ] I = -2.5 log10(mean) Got -0.04 mag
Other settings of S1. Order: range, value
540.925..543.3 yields 13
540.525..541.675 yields 12.3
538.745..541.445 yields 12.2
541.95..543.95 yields 12.9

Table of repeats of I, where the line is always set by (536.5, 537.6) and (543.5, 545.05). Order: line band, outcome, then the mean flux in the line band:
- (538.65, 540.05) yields 0.01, 12.4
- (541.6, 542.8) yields -0.08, 13.6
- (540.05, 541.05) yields 0.06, 11.8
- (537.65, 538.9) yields -0.05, 13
